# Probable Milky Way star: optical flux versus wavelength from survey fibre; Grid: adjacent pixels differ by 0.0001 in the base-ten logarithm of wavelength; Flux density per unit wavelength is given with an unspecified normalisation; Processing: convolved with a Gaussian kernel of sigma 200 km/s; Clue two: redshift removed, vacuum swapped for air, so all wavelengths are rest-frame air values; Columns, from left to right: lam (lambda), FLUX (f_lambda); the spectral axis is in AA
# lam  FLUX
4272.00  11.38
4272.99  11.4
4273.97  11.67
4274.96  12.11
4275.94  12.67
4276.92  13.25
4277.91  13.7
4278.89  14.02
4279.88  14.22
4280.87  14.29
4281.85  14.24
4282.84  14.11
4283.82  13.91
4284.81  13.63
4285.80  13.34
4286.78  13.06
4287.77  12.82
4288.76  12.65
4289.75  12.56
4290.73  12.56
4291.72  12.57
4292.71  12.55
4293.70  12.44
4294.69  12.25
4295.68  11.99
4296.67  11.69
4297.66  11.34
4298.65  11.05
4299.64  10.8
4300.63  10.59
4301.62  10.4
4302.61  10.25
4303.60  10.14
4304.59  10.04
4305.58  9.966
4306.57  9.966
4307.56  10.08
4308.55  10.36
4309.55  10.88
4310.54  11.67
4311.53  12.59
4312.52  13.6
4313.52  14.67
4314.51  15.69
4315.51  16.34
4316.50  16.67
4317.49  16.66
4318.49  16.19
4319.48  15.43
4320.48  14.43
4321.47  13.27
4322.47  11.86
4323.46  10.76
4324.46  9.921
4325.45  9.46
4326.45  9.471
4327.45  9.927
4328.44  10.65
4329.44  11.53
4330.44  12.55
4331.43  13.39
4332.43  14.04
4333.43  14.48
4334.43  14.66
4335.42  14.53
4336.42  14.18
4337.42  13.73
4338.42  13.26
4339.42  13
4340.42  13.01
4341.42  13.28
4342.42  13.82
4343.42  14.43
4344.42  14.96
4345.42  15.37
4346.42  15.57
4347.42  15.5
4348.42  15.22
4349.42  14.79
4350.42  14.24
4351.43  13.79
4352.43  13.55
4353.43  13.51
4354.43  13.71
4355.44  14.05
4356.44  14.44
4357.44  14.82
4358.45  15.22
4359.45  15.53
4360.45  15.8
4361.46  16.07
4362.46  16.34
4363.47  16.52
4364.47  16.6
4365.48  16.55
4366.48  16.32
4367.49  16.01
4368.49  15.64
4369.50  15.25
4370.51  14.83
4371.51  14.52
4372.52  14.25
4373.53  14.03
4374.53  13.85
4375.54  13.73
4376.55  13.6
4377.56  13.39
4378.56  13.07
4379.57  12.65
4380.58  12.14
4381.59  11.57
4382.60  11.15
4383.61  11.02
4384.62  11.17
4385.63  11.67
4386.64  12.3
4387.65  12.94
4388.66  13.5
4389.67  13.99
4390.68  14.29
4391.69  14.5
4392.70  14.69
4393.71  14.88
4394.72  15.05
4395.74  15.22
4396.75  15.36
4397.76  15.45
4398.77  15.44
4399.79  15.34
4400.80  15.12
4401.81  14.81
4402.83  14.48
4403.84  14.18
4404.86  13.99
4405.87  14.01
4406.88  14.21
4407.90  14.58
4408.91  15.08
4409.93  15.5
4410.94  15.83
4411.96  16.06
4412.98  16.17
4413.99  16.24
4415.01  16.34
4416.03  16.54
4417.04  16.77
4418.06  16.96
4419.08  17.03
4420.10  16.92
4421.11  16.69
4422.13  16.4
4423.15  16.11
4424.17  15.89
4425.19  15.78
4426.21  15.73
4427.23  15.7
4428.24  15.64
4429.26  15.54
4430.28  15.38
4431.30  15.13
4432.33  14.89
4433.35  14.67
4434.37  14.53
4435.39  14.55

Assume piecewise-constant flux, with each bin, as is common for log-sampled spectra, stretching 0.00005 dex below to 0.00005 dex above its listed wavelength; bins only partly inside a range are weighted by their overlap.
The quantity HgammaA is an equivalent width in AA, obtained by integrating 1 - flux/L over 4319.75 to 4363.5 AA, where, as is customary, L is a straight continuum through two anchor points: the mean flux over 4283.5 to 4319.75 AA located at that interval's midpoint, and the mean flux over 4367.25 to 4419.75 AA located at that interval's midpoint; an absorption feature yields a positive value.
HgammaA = -1.0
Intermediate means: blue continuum 12.5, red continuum 14.4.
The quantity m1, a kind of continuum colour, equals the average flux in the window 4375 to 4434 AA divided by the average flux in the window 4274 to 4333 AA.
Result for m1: 1.18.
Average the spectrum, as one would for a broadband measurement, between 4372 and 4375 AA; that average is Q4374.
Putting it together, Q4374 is 14.1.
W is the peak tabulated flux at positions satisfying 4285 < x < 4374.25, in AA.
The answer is 16.67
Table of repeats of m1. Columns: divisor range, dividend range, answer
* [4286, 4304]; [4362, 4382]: 1.23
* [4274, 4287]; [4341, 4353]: 1.08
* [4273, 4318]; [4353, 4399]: 1.14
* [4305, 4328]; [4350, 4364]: 1.18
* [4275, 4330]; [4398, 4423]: 1.25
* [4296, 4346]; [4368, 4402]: 1.10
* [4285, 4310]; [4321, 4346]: 1.11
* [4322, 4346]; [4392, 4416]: 1.19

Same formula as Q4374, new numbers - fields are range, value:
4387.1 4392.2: 13.8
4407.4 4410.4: 15.1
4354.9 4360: 14.8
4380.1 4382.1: 11.8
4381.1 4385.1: 11.2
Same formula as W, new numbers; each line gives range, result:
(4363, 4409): 16.6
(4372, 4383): 14.25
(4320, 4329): 14.43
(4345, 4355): 15.57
